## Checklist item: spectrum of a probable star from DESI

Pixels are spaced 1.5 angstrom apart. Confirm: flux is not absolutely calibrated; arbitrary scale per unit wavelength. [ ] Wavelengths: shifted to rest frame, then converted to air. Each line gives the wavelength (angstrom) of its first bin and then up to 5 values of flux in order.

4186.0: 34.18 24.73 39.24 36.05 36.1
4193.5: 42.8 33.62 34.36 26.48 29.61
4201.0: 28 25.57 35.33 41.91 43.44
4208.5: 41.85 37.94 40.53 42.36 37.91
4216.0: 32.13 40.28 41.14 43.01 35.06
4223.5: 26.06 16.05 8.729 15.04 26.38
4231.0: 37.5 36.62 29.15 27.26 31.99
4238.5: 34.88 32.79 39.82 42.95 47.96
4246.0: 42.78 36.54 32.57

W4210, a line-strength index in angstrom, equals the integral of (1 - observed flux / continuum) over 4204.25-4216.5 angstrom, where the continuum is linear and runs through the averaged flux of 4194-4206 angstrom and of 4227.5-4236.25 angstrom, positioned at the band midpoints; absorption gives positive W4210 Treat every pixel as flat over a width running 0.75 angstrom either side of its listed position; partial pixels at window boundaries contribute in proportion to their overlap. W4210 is -3.47 angstrom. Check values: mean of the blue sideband 31.9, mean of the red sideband 29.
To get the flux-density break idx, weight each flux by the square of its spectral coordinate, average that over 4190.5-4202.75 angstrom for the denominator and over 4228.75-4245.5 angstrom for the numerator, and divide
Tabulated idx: 1.1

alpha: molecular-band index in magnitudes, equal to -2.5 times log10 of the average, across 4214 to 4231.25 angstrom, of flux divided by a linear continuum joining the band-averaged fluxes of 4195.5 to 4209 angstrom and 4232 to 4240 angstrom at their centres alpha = 0.110 mag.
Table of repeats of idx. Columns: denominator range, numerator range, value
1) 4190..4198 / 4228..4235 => 0.87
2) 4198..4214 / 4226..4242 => 0.82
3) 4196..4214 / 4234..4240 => 0.89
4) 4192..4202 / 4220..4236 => 0.84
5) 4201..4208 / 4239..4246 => 1.16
